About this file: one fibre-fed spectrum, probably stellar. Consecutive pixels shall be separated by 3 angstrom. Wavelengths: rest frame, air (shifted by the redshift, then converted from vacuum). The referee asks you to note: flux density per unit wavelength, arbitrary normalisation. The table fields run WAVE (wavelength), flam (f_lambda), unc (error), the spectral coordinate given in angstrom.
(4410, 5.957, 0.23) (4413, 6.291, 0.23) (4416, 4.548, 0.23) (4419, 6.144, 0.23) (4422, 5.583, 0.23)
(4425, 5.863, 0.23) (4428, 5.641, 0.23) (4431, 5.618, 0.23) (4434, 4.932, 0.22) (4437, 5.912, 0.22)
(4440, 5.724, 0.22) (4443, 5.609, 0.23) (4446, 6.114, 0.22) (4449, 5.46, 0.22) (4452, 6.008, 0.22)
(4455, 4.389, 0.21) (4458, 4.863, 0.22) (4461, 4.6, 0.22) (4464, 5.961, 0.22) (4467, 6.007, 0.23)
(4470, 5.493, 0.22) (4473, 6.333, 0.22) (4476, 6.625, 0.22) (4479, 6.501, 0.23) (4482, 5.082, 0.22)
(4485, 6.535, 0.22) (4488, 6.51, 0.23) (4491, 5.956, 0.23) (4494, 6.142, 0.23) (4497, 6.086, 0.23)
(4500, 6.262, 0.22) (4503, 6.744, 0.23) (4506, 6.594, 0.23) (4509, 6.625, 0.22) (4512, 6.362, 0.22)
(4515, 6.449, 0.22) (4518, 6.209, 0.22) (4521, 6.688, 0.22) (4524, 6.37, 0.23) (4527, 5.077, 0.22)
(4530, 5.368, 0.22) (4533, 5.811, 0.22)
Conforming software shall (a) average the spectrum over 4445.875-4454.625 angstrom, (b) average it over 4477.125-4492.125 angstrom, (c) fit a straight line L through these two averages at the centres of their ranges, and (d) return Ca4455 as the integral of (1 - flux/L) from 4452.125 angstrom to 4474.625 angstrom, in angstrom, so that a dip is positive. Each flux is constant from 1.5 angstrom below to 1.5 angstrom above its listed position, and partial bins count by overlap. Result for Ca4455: 1.6 angstrom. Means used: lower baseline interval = 5.63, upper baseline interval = 6.13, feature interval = 5.42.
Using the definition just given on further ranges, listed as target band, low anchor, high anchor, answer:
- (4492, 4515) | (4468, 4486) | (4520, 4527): -0.9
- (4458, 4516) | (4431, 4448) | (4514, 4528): -1.4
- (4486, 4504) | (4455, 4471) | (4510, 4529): -1.5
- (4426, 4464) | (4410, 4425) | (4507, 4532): 2.5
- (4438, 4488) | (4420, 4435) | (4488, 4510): 1.9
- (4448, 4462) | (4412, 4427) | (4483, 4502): 2.1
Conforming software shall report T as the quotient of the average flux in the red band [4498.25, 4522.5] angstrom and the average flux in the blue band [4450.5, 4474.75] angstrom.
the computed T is 1.19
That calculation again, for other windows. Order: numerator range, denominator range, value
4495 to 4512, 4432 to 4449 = 1.14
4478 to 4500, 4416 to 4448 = 1.08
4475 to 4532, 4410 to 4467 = 1.12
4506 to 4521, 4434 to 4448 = 1.13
